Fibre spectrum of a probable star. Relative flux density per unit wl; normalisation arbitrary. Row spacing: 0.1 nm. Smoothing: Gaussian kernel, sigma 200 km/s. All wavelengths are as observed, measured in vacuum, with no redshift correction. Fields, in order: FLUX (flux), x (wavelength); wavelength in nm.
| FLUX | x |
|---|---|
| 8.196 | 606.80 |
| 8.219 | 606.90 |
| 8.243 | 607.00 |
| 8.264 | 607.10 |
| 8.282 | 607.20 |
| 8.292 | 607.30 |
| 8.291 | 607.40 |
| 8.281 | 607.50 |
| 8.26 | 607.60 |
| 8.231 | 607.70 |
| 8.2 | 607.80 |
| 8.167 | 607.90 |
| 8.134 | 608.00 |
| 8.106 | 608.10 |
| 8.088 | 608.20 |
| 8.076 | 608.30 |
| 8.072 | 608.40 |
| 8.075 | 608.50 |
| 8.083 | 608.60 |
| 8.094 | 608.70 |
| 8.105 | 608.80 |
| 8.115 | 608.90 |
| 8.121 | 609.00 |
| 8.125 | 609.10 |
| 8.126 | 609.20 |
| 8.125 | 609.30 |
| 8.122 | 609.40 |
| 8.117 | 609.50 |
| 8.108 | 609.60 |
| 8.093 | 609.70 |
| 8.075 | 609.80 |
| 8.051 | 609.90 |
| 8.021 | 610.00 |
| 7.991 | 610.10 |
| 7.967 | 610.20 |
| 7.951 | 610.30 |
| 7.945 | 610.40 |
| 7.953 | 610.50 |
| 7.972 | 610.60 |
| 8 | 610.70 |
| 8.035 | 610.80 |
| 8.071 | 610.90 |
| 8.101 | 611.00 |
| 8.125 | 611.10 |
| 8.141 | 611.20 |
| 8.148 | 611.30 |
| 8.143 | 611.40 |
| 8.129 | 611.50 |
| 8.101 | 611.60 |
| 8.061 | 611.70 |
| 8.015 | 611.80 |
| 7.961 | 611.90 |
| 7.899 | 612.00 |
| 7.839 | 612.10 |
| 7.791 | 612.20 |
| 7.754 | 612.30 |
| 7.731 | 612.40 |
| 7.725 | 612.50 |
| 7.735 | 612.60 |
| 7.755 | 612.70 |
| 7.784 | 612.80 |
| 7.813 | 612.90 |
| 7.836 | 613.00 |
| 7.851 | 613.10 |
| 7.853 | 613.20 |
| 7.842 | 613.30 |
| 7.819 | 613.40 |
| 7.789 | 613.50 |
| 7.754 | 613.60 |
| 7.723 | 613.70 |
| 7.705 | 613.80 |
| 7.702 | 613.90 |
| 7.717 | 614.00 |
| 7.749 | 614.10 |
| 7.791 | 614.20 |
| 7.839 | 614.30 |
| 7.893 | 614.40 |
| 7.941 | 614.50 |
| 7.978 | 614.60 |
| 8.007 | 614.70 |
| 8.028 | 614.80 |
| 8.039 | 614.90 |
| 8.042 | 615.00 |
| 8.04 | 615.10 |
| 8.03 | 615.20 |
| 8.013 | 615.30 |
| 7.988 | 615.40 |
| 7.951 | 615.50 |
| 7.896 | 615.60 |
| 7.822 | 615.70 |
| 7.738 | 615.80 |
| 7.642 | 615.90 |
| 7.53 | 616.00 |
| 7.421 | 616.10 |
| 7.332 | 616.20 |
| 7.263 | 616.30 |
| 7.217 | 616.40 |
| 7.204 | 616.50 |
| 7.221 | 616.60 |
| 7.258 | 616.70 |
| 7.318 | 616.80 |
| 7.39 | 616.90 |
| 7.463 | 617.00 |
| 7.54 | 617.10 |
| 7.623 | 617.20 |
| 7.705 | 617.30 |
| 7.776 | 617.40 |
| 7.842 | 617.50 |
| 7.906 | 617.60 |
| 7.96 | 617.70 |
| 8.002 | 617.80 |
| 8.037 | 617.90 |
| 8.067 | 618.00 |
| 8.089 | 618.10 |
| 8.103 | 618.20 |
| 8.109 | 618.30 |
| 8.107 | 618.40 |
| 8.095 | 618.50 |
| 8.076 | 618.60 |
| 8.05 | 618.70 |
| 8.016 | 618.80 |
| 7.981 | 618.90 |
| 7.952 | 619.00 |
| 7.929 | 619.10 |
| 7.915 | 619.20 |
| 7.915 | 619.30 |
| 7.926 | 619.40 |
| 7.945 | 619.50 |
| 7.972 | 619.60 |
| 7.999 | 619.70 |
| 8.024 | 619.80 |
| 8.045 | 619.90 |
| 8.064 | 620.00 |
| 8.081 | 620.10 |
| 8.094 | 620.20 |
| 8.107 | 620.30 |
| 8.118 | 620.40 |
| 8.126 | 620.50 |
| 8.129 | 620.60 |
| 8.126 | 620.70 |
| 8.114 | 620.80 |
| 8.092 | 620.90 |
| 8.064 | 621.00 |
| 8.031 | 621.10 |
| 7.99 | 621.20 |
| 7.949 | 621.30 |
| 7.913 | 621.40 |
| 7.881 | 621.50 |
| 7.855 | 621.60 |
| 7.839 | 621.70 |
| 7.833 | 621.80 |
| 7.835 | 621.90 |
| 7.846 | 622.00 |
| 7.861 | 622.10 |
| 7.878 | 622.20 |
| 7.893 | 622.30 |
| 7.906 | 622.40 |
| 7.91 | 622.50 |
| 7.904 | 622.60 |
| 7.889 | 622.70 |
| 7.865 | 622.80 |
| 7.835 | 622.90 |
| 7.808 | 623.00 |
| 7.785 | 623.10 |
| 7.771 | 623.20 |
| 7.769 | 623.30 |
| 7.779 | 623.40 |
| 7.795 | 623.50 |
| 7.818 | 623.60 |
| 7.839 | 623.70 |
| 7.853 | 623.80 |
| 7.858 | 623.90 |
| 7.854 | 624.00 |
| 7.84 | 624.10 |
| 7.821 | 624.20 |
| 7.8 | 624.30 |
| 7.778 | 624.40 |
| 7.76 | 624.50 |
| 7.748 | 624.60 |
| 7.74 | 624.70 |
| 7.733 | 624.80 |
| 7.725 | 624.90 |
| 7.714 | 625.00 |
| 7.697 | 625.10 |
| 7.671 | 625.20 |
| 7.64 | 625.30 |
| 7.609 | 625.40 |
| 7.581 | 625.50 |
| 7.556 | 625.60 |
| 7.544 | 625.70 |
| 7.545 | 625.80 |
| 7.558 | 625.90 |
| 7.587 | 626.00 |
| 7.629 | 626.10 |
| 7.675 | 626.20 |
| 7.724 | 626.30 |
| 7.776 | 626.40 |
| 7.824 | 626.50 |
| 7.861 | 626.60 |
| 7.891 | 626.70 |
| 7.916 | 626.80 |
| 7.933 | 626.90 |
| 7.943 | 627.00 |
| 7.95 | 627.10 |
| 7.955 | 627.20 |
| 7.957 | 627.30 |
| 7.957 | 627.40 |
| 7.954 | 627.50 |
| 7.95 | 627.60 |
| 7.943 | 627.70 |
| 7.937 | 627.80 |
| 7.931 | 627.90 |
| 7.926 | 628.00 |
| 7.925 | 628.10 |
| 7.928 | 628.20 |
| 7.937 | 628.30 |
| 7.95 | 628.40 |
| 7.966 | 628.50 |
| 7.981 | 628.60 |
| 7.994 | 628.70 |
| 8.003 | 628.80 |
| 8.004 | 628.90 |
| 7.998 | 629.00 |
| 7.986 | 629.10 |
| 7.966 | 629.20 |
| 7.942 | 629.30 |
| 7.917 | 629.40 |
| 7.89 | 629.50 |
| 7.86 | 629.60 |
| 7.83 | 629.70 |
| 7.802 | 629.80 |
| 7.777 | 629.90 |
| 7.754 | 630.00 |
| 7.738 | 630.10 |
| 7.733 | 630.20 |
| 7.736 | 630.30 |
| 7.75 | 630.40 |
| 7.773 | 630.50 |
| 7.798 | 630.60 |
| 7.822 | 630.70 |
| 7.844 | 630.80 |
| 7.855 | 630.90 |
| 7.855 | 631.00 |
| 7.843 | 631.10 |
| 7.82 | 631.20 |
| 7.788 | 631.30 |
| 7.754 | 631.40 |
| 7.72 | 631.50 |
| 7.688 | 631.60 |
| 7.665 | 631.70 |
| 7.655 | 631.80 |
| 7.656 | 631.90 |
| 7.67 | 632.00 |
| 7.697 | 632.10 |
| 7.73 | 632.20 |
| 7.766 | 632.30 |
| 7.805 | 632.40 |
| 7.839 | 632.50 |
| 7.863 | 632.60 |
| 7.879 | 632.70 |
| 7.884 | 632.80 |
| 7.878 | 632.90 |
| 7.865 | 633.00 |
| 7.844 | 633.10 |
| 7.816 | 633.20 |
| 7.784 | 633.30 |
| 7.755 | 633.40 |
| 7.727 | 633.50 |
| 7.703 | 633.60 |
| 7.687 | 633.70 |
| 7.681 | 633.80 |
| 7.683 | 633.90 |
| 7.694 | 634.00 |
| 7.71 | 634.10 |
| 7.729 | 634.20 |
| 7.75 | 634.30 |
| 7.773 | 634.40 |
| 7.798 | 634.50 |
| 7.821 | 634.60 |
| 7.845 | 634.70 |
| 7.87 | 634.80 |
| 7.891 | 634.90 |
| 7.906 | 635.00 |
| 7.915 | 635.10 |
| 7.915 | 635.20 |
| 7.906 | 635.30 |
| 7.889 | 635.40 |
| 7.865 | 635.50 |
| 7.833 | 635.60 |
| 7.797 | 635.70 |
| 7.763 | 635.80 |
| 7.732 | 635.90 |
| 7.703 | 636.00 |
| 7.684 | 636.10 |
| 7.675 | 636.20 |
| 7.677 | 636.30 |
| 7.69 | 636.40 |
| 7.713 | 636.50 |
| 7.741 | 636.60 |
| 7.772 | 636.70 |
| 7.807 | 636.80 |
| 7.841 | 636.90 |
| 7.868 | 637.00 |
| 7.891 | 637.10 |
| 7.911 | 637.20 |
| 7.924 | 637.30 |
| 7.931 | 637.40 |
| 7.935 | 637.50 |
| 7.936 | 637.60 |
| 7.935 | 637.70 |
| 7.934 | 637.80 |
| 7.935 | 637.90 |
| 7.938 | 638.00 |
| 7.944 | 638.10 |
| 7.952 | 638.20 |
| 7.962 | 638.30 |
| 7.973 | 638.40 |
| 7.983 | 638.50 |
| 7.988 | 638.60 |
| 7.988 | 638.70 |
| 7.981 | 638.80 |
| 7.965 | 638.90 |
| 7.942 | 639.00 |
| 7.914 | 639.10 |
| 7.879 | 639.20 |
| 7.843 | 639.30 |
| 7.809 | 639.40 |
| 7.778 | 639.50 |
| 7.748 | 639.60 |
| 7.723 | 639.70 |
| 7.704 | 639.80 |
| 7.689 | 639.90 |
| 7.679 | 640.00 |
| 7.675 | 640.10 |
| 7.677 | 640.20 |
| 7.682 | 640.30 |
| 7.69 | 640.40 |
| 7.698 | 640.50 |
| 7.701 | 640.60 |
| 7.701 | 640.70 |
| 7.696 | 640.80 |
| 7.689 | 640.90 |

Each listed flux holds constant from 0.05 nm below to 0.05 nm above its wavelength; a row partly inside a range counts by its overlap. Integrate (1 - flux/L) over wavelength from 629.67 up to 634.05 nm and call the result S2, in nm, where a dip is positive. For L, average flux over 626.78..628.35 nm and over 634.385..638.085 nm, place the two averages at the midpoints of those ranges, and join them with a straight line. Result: 0.07 nm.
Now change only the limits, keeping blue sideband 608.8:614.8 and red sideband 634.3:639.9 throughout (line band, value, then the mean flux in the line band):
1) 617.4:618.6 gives -0.01 nm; 8.02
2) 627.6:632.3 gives 0.02 nm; 7.84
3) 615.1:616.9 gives 0.08 nm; 7.59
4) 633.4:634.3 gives 0.02 nm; 7.71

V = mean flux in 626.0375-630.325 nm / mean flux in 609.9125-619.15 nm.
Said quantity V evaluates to 1.00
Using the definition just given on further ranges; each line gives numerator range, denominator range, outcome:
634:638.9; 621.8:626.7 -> 1.01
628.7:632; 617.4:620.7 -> 0.97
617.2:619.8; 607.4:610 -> 0.98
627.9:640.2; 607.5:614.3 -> 0.98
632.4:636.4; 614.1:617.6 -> 1.01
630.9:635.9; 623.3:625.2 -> 1.00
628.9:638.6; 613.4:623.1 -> 0.99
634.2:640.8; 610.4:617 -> 1.00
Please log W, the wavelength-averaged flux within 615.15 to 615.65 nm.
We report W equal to 7.98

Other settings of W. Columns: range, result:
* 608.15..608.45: 8.08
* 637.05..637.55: 7.92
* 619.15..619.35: 7.92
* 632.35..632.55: 7.82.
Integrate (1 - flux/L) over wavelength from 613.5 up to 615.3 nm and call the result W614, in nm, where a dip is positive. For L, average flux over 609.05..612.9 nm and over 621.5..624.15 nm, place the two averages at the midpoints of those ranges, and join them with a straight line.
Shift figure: 0.02 nm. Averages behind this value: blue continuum 7.99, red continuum 7.84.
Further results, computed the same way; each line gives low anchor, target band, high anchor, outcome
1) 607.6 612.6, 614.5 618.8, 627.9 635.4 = 0.10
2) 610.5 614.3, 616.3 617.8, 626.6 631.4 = 0.07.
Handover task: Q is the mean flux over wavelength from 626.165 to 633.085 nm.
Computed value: 7.85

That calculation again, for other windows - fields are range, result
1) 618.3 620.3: 8.01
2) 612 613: 7.78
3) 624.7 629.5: 7.84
